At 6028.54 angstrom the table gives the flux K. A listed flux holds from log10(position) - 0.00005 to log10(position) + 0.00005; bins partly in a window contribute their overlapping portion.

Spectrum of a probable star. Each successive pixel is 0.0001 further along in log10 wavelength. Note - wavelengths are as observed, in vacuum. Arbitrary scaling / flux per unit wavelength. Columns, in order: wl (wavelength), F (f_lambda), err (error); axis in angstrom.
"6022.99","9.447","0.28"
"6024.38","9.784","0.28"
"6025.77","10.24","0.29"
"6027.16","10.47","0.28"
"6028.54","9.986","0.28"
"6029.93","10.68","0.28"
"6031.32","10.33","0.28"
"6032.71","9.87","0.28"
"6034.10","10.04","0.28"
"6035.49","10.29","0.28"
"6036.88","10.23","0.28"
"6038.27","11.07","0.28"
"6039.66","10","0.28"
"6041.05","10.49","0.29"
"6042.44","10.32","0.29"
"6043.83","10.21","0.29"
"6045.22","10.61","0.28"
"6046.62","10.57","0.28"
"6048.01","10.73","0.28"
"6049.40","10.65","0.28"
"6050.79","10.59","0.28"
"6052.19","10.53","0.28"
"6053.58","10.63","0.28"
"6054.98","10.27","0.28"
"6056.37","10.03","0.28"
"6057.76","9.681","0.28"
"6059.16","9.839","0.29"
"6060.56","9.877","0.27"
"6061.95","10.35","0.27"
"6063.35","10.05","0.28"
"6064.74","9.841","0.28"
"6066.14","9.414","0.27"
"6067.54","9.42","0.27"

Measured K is 9.986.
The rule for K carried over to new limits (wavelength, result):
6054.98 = 10.27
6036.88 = 10.23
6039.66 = 10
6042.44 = 10.32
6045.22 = 10.61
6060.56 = 9.877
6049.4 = 10.65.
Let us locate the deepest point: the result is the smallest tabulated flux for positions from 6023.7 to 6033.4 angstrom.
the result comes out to 9.784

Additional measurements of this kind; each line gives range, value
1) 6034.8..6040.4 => 10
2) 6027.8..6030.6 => 9.986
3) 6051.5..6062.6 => 9.681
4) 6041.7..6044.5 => 10.21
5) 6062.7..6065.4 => 9.841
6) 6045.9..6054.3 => 10.53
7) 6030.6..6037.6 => 9.87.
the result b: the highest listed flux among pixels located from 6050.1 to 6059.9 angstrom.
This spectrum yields 10.63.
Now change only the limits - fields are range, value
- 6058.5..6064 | 10.35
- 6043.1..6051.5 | 10.73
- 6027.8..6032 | 10.68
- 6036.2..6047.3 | 11.07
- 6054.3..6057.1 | 10.27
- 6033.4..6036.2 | 10.29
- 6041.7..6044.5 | 10.32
